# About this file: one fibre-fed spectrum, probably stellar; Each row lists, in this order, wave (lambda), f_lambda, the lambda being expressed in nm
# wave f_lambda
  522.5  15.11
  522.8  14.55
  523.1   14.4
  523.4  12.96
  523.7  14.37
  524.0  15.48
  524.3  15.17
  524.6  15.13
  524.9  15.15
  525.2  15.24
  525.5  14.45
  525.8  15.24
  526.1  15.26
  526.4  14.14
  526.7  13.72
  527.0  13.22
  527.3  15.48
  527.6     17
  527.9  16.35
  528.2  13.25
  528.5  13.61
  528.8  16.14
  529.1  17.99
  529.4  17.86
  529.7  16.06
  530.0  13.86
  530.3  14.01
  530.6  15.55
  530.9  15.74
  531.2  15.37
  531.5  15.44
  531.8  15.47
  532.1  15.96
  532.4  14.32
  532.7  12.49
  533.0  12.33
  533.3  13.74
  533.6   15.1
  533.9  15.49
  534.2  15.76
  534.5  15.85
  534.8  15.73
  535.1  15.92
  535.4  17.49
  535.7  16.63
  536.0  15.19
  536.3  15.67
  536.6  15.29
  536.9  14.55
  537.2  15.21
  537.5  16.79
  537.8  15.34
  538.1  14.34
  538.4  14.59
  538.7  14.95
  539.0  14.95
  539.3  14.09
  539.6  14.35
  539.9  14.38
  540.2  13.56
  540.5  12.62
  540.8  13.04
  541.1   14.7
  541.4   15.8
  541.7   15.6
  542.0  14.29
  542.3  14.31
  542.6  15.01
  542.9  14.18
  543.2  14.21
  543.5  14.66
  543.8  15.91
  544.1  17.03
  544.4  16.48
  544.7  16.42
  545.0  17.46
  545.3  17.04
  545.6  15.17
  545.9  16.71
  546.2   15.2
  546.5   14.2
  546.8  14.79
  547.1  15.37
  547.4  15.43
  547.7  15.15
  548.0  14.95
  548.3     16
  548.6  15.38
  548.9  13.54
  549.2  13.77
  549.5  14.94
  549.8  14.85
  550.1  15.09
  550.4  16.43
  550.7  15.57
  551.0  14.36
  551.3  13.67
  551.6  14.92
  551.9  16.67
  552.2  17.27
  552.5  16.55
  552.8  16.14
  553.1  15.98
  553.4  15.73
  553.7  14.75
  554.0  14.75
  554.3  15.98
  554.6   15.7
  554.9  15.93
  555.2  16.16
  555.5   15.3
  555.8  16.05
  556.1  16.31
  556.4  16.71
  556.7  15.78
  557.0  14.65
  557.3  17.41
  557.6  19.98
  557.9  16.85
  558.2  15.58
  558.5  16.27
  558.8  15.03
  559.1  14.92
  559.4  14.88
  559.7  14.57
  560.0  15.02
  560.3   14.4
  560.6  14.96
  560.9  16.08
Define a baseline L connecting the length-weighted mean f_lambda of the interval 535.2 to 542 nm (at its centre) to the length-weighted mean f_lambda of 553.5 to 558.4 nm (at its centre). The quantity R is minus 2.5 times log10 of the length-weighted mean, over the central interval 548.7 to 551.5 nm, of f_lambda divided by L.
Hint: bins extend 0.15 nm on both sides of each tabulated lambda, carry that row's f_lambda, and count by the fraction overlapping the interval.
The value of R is 0.07 mag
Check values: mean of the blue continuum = 15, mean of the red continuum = 16.1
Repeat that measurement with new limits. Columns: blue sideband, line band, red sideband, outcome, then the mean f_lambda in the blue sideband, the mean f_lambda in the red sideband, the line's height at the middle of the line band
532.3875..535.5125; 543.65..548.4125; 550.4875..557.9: -0.02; 14.9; 16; 15.5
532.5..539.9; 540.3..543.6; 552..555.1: 0.07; 15.1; 15.9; 15.3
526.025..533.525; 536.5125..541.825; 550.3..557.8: 0.05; 15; 16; 15.4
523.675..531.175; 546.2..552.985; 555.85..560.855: 0.03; 15.2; 15.8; 15.7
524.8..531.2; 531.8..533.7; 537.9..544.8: 0.07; 15.2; 14.8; 15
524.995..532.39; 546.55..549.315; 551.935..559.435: 0.06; 15.2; 16.1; 15.8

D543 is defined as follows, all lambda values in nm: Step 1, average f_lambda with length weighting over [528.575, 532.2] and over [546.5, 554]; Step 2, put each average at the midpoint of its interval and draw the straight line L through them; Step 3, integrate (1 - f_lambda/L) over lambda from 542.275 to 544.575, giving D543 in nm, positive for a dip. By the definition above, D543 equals 0.022 nm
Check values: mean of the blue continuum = 15.7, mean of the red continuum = 15.3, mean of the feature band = 15.3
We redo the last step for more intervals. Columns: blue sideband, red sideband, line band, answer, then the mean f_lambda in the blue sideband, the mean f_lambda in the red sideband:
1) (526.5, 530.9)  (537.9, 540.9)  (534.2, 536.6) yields -0.24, 15.3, 14.1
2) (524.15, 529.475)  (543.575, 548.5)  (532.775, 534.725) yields 0.10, 15.2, 15.8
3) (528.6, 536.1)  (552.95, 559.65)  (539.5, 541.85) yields 0.20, 15.4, 15.9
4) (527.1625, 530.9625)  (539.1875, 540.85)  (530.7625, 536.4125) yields -0.17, 15.6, 13.7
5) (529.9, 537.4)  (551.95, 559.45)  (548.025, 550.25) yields 0.14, 15.1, 16.1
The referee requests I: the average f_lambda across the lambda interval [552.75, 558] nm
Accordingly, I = 16.1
